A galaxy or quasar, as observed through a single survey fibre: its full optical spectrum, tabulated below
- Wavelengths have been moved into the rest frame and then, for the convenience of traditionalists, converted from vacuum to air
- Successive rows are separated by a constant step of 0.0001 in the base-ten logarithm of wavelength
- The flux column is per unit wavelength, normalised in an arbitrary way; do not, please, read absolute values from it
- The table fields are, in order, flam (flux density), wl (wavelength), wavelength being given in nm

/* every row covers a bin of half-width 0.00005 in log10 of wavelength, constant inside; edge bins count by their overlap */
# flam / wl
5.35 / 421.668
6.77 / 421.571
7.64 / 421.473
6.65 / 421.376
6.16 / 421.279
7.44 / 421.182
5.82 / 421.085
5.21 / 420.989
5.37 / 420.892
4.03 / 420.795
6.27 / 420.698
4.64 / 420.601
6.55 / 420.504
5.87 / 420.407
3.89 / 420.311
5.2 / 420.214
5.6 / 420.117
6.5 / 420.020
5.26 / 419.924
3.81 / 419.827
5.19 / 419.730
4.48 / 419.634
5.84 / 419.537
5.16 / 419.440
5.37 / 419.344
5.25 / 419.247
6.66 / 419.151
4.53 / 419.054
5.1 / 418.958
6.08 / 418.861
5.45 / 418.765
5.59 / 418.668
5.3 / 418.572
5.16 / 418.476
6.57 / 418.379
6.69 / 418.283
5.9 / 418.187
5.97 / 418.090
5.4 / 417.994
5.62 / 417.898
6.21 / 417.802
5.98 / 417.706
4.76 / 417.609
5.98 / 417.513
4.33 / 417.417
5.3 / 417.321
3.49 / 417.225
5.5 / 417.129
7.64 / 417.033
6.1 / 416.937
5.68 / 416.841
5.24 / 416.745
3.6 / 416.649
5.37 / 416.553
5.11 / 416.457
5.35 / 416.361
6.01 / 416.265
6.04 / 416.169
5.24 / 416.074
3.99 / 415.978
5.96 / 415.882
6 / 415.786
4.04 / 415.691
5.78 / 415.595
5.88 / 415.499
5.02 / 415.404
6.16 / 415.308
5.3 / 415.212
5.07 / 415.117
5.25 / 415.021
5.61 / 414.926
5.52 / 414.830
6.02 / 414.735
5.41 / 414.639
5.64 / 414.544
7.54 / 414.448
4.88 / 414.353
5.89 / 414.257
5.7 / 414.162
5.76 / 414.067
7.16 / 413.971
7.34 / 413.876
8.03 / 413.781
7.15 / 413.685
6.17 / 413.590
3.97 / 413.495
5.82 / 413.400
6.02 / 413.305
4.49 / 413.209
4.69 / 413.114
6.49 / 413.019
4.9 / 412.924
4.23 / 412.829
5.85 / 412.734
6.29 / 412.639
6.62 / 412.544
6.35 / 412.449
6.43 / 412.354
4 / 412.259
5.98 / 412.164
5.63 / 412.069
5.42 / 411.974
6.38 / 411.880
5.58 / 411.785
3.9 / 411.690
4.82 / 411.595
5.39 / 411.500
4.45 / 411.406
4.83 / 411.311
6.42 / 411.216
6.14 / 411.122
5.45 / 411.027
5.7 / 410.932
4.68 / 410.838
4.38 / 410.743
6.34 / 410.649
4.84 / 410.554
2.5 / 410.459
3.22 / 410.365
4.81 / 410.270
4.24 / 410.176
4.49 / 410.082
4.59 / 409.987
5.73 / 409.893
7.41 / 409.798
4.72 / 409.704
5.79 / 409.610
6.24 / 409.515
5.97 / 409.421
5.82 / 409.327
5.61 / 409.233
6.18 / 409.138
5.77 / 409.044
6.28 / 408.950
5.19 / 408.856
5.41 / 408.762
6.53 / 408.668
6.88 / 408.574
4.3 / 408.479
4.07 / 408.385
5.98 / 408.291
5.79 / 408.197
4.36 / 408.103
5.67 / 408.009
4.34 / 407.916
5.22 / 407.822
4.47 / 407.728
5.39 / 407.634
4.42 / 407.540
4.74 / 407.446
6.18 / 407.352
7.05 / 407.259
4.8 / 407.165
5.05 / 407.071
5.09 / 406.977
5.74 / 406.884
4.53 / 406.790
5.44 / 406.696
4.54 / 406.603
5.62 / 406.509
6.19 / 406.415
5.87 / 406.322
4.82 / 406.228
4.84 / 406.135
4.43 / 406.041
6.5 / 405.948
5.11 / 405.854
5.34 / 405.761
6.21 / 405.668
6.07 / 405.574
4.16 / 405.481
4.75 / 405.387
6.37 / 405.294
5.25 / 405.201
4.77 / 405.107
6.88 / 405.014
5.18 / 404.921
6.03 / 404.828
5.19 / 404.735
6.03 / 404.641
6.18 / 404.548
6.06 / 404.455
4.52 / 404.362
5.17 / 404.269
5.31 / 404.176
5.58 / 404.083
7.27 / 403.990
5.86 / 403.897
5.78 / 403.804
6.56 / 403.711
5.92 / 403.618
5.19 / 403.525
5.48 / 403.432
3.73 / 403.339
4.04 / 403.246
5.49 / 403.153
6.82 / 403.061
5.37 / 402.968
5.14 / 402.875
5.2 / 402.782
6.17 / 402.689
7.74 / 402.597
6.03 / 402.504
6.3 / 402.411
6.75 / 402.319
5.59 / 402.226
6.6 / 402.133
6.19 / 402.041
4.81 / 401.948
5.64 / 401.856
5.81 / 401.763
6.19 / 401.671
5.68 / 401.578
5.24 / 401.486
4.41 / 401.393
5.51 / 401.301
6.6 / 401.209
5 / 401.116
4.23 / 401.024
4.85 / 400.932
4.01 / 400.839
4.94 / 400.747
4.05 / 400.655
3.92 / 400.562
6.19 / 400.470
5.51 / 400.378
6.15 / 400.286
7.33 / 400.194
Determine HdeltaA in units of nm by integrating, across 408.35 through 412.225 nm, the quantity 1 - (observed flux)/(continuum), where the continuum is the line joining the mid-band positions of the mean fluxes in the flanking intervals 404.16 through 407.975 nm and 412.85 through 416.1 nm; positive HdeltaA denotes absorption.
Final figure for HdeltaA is 0.15 nm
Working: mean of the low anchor 5.36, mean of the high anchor 5.69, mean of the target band 5.32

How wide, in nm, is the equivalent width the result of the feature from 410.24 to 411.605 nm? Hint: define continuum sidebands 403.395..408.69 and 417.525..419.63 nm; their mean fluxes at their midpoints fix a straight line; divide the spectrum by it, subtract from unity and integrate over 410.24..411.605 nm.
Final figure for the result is 0.14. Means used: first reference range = 5.45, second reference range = 5.63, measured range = 4.94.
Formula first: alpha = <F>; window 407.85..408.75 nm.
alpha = 5.33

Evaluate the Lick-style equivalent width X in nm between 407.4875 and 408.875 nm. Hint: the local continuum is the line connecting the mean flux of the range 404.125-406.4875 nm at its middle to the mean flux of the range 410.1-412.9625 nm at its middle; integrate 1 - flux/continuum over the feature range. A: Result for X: 0.039 nm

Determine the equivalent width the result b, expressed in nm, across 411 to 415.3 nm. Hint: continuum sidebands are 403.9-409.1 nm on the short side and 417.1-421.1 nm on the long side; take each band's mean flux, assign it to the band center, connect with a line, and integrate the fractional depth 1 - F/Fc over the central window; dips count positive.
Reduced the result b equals -0.22 nm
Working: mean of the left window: 5.44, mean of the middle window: 5.69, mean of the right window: 5.4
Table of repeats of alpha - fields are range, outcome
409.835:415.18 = 5.47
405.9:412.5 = 5.31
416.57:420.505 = 5.44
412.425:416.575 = 5.7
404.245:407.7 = 5.42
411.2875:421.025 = 5.52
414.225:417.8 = 5.46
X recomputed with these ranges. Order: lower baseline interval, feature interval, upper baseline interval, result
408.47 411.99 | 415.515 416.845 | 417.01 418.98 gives 0.07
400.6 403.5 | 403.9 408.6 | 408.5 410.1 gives 0.22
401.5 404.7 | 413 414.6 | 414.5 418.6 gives -0.14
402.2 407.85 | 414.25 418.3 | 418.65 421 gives -0.11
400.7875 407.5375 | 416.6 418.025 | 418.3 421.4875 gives 0.04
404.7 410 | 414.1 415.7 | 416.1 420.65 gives -0.05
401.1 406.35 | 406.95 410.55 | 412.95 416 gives 0.27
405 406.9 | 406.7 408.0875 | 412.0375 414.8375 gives 0.07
